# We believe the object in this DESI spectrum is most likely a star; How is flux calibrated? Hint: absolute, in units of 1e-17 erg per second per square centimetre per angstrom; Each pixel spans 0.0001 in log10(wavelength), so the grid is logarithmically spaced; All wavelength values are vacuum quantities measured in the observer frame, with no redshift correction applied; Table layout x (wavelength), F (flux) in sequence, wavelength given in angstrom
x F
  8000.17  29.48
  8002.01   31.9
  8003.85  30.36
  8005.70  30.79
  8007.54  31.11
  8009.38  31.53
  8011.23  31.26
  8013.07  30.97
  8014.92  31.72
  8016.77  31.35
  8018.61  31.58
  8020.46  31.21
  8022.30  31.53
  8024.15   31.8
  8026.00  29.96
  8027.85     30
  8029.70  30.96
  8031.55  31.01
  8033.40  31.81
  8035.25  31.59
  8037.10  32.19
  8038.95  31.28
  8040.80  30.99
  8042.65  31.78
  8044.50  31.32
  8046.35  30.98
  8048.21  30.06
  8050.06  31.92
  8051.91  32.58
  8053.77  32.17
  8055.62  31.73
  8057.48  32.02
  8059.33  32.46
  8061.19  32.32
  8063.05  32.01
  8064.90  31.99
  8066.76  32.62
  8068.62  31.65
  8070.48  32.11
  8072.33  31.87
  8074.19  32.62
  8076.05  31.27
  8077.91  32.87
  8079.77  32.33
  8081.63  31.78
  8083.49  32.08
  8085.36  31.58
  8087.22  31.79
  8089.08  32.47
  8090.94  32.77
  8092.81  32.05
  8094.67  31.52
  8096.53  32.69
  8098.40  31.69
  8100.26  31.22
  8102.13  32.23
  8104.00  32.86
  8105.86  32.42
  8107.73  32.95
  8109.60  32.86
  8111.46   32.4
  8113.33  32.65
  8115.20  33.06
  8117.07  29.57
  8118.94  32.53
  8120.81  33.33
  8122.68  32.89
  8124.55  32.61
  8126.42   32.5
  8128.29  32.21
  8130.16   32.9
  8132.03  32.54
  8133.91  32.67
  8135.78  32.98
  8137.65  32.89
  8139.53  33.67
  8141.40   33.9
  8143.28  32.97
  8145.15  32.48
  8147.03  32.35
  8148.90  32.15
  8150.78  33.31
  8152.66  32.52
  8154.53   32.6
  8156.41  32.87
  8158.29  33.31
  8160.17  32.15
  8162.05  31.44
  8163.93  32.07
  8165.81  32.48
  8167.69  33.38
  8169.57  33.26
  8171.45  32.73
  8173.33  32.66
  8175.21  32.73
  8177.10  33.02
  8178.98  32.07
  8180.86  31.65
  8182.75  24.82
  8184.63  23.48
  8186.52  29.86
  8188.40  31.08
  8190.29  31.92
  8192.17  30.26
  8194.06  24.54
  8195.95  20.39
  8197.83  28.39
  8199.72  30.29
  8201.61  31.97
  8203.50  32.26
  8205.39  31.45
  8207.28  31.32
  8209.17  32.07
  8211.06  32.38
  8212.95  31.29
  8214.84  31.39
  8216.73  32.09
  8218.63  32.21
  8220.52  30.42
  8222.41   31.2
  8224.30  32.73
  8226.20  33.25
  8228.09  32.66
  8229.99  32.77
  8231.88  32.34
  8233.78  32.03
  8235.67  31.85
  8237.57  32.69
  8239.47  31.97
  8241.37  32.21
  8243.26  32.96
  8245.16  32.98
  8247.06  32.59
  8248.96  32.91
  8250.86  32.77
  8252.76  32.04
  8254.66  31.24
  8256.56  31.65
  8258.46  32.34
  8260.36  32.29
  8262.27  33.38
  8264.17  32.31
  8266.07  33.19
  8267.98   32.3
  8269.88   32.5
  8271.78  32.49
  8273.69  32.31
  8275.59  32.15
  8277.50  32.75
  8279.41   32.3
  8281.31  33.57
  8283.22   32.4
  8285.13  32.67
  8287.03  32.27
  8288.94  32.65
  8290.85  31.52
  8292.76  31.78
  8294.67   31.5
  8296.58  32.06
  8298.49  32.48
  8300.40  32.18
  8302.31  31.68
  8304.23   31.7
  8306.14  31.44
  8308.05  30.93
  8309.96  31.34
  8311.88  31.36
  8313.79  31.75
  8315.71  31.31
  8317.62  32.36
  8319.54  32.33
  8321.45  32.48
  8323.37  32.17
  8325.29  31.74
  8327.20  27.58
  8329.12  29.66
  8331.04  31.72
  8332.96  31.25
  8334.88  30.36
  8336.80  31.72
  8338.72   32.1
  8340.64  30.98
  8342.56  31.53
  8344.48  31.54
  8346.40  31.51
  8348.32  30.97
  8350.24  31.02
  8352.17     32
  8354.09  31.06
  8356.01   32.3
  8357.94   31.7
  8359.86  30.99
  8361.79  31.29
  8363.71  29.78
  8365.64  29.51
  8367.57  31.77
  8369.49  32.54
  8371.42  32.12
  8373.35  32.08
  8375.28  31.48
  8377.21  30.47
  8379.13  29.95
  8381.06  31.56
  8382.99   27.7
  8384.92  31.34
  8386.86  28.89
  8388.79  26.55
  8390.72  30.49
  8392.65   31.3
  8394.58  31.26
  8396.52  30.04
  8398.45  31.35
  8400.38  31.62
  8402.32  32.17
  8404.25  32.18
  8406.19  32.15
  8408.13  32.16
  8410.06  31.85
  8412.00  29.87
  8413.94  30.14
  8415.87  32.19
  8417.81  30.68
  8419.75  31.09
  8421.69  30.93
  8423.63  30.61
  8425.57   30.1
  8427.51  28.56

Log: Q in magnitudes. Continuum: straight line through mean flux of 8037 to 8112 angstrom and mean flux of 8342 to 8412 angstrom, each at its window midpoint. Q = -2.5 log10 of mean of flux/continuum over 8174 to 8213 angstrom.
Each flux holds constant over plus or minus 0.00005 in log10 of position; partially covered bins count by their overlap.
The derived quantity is 0.06 mag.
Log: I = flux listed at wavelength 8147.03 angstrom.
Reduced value 32.35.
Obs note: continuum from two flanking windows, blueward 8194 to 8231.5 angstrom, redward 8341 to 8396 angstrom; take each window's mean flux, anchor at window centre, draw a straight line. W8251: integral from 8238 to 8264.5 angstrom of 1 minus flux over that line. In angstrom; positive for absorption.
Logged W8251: -1.3 angstrom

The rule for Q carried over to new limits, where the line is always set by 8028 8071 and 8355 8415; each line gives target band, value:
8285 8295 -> -0.03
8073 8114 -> -0.02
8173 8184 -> 0.02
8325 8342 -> 0.01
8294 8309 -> -0.02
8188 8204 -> 0.09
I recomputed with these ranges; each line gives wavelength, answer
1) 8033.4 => 31.81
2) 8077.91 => 32.87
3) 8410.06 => 31.85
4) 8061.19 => 32.32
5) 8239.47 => 31.97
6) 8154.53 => 32.6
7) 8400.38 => 31.62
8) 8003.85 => 30.36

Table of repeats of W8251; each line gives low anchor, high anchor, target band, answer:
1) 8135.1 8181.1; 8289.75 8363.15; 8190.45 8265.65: 1.6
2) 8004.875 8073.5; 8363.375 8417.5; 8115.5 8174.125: -2.5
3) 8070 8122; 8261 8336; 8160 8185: 0.5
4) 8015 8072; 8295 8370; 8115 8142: -1.0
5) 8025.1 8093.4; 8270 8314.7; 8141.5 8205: 1.7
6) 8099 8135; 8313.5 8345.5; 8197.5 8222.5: 0.4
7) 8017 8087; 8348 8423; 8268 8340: -1.5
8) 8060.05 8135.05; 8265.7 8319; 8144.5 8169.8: -0.3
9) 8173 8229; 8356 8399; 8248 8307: -3.3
